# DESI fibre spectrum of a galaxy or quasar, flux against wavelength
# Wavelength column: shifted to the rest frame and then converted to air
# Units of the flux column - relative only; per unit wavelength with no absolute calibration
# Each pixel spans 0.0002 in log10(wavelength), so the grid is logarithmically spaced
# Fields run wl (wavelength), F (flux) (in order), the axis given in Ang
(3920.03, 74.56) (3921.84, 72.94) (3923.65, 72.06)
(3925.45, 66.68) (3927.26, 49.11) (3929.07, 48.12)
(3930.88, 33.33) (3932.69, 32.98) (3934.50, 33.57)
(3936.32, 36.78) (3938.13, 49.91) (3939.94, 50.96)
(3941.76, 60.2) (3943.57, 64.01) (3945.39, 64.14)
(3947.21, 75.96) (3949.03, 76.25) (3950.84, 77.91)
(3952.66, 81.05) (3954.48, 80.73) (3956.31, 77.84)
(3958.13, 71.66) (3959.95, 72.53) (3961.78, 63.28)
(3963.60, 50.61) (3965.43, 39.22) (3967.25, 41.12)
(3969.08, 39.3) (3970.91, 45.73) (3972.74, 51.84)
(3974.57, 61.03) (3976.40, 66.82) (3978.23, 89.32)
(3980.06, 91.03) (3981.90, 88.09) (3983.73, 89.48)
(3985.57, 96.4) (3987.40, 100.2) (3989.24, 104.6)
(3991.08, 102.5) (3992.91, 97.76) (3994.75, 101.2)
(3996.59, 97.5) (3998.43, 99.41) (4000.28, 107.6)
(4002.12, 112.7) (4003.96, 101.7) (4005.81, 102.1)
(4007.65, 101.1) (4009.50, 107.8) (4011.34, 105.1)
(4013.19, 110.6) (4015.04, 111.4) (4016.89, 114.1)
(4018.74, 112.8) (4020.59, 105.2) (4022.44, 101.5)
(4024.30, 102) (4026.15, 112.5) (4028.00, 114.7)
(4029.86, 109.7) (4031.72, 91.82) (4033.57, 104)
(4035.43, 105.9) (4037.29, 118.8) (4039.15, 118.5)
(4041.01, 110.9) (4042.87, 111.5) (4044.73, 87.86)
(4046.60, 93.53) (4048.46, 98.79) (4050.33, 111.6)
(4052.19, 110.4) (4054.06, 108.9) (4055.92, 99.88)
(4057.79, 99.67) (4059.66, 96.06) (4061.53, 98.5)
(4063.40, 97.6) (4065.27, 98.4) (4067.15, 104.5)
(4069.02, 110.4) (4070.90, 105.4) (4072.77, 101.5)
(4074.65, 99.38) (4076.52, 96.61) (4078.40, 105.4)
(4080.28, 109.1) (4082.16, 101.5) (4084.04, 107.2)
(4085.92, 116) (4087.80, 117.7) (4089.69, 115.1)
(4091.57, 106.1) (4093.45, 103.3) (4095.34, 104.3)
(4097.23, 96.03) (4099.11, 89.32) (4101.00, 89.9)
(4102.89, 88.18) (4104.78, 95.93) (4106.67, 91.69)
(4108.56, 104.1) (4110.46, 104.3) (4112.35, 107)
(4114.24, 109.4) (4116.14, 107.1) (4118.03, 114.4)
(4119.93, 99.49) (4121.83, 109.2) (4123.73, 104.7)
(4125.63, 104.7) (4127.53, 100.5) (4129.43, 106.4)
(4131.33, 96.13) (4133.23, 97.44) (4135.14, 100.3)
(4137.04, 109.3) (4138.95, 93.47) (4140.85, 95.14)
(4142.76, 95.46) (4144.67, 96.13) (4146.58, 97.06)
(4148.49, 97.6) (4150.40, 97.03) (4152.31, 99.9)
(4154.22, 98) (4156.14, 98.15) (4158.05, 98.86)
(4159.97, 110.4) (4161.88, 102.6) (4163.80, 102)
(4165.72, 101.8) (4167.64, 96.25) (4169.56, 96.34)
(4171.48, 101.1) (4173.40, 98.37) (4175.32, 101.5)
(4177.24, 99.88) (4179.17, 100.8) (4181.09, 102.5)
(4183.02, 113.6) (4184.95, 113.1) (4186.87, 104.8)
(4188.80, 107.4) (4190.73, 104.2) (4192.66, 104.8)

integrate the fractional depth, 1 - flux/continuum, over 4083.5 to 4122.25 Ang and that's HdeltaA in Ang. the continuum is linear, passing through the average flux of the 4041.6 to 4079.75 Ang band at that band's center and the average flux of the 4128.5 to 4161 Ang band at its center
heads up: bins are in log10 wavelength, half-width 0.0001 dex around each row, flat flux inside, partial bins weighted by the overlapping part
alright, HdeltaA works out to -1.1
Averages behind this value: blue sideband 102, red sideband 99.2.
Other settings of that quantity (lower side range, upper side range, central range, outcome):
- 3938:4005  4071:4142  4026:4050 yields -4.35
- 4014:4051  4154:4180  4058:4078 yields 0.80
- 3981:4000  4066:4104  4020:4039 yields -1.31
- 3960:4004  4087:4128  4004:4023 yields -4.67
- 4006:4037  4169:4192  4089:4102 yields 0.65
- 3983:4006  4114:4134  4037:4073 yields -0.46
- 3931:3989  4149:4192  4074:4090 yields -3.82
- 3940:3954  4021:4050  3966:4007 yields 0.68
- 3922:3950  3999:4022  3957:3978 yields 5.61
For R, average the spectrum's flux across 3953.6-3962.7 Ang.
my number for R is 73.1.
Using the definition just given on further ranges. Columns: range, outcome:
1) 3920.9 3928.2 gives 65.1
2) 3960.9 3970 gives 46.7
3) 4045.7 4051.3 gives 102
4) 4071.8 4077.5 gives 99.3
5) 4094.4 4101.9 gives 94.9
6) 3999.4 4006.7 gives 106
